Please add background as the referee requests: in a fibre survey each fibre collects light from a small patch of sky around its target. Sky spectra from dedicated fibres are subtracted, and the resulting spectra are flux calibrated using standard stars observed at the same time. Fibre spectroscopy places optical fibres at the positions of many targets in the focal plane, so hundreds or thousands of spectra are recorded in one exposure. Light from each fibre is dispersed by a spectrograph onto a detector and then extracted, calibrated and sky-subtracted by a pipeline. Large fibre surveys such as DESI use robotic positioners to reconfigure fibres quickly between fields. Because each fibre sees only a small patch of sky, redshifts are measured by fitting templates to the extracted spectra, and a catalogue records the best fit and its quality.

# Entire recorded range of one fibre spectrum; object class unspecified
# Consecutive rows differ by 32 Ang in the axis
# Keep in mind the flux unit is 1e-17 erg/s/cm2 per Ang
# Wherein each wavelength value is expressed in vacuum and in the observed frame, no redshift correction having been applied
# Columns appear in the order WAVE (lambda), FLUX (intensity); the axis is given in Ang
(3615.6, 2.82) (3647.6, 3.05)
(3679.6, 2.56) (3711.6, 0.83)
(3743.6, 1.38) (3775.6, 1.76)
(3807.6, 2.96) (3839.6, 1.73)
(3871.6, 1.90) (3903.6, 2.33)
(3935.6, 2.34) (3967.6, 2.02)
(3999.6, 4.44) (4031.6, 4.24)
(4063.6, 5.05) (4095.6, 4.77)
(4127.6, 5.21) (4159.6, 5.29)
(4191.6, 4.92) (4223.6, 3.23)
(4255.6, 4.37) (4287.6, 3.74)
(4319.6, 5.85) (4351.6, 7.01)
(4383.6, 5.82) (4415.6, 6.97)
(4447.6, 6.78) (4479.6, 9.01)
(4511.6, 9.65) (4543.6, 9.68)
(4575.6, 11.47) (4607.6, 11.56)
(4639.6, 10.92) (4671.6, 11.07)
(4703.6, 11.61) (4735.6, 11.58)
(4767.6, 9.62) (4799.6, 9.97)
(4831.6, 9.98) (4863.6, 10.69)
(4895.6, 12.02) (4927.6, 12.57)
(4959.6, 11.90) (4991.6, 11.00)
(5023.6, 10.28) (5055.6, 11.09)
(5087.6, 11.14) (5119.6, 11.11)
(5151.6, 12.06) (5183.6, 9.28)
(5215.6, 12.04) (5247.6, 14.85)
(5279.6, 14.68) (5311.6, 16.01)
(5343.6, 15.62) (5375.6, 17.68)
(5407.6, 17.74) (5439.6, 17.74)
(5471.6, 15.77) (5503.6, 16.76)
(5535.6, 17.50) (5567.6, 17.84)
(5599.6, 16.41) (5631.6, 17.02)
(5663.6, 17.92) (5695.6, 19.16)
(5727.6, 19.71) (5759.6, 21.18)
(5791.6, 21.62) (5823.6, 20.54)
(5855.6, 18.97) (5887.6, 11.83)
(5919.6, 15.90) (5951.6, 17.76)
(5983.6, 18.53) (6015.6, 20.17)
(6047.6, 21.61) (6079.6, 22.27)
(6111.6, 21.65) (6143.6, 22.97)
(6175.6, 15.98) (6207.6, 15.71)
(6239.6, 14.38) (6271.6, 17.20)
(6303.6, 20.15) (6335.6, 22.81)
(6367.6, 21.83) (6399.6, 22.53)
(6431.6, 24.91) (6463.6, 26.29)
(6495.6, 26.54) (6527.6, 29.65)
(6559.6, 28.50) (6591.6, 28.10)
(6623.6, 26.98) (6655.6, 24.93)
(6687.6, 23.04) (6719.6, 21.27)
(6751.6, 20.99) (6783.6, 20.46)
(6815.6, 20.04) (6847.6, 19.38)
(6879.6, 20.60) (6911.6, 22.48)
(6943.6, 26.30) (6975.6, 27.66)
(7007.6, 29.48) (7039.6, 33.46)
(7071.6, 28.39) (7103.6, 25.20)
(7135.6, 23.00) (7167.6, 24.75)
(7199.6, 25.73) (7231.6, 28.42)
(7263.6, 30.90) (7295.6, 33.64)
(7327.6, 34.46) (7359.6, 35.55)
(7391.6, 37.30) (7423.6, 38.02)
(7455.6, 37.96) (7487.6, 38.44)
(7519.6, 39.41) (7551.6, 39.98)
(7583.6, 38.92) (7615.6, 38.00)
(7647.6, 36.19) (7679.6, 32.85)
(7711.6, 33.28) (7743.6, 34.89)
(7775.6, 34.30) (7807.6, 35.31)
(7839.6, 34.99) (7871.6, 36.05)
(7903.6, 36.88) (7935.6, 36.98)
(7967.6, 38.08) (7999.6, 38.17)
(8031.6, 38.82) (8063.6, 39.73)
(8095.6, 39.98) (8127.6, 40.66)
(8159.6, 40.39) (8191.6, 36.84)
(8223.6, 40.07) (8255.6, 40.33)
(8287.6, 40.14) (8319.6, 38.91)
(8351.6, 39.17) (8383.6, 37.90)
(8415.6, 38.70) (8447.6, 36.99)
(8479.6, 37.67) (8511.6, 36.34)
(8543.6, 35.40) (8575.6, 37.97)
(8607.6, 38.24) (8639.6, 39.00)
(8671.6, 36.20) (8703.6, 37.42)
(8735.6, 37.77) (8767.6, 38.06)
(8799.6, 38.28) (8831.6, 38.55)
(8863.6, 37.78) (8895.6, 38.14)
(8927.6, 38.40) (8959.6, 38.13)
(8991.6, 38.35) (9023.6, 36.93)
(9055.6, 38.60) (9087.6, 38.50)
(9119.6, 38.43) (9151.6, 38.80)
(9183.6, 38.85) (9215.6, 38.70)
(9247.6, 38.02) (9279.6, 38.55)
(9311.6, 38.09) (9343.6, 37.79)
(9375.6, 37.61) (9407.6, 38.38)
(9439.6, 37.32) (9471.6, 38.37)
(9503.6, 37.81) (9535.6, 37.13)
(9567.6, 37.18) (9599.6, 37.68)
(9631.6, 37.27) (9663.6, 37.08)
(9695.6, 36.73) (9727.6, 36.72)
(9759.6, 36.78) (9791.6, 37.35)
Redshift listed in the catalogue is 0.00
